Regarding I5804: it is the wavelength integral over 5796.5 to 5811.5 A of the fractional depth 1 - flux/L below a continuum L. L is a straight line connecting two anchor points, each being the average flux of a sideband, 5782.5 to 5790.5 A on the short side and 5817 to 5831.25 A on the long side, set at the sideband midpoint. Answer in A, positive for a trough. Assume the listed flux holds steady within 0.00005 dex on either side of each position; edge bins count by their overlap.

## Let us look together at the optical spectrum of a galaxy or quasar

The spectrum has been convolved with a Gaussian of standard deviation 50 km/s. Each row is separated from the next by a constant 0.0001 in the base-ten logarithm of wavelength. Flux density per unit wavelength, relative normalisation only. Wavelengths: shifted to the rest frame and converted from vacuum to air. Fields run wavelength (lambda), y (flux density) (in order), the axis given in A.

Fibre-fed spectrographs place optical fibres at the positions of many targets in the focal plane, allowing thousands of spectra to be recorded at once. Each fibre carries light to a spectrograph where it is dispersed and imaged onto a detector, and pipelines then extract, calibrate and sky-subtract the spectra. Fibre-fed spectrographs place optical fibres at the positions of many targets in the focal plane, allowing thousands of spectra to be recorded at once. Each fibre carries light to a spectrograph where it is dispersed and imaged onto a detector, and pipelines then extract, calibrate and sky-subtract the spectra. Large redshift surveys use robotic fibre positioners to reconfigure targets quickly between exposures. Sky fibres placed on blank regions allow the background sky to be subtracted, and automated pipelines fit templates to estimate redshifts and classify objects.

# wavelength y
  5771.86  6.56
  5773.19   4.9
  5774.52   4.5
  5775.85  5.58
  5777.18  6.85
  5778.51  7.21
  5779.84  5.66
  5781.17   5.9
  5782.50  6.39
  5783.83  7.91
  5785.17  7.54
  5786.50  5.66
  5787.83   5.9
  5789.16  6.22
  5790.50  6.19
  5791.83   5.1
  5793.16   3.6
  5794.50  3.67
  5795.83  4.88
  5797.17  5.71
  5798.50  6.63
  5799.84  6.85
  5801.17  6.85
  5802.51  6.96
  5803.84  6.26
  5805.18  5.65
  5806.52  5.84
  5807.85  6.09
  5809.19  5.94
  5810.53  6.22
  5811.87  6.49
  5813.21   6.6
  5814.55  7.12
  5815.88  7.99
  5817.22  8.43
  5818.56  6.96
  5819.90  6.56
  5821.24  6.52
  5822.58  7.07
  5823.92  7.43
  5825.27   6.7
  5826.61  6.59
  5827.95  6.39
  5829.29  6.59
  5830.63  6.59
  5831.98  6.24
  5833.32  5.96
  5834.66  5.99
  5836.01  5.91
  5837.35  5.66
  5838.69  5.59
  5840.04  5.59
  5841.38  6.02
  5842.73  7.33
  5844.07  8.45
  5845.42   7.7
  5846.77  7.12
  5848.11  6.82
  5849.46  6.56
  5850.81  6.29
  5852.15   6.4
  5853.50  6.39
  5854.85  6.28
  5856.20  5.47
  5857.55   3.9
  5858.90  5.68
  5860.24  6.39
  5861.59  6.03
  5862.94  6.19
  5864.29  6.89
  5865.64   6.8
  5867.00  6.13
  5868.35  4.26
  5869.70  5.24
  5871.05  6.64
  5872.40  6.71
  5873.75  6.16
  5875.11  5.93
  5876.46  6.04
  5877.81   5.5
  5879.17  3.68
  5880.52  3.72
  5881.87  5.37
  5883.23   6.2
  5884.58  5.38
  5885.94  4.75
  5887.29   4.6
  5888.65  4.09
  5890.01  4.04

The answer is 1.0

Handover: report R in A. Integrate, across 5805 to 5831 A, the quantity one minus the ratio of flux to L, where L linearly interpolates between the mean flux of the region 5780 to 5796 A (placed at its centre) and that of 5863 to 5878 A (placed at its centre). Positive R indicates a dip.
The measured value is -3.7 A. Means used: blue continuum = 5.77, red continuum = 6.05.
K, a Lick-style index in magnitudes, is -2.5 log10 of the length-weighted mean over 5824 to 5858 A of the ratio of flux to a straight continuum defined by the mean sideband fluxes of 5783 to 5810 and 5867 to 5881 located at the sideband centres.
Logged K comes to -0.13 mag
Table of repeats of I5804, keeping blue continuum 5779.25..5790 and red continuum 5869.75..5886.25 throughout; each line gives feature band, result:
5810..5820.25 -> -1.62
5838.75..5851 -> -2.12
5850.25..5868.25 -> -1.00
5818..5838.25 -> -1.61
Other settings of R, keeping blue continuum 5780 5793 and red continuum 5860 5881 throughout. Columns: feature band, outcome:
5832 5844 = -0.4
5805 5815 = -0.3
